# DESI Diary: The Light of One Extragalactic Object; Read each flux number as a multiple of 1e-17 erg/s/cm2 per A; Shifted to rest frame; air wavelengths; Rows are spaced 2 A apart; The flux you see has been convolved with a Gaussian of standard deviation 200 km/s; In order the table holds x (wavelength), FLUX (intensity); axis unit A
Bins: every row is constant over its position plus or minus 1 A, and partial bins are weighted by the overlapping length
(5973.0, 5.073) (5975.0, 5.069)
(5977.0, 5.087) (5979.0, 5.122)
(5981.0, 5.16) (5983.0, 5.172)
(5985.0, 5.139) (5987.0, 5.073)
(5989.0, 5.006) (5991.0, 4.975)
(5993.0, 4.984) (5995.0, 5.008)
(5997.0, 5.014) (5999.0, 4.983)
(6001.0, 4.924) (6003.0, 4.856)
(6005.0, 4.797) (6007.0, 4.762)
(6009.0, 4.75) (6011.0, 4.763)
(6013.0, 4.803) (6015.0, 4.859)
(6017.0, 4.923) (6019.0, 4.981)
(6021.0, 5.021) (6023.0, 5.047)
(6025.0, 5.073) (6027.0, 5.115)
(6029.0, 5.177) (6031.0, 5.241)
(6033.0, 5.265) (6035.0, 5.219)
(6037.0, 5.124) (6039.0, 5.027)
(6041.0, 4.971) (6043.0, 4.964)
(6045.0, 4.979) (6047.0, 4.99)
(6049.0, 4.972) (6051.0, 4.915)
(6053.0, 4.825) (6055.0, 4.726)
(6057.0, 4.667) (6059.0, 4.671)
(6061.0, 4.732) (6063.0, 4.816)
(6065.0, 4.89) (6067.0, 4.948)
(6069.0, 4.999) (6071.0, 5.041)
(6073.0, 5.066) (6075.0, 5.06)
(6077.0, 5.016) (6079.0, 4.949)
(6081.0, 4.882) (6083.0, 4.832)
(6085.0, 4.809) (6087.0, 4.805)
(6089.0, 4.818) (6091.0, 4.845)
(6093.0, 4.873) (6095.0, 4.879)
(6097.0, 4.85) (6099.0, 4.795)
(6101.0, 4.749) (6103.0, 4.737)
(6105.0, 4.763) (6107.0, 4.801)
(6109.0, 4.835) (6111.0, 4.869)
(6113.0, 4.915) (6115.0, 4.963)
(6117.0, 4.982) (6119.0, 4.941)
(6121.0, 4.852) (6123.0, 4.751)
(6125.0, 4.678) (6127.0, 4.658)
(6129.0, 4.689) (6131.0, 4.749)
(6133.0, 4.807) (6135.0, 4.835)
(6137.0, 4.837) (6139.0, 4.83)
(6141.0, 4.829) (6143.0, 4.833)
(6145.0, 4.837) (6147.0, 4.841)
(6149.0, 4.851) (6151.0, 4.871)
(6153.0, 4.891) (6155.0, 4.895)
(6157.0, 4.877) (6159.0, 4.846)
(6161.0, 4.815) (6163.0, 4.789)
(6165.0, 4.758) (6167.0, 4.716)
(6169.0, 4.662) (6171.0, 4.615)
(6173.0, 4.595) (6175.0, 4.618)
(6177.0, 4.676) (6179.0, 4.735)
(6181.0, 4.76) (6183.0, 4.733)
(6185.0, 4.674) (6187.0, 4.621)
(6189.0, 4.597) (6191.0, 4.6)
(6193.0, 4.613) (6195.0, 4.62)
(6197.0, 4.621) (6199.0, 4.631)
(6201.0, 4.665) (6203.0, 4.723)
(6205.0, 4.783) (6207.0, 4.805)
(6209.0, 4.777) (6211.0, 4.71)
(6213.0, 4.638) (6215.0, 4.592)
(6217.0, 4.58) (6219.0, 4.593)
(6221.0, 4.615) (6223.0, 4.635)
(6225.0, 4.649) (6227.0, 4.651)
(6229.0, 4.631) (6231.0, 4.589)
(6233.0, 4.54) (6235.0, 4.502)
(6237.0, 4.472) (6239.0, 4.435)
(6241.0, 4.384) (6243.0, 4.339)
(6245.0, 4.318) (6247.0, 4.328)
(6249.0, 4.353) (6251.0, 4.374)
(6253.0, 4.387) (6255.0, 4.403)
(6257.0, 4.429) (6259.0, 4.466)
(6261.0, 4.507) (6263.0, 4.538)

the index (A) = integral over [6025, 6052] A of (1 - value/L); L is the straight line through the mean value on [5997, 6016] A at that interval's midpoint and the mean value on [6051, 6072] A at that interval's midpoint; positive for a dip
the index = -1.31 A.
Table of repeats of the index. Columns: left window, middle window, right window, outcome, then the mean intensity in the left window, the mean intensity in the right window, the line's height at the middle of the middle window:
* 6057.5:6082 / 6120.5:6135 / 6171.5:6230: 0.2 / 4.92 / 4.66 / 4.8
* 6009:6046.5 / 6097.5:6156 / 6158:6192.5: -0.3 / 5.02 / 4.69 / 4.8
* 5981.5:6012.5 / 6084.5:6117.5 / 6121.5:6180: -0.1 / 4.95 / 4.77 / 4.83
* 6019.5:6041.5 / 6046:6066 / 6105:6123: 0.9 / 5.12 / 4.88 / 5.04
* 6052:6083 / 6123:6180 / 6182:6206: -0.5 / 4.88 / 4.66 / 4.73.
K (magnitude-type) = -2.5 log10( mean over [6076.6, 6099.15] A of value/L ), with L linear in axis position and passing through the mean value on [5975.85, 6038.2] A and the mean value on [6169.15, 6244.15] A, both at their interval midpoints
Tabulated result 0.00 mag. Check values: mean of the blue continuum 5.01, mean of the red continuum 4.62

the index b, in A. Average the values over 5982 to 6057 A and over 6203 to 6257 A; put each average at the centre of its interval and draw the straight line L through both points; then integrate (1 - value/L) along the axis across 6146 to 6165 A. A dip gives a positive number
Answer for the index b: -0.6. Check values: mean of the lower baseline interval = 4.98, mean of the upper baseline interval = 4.54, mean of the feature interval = 4.85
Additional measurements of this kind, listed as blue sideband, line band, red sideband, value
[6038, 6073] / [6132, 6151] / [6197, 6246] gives -0.38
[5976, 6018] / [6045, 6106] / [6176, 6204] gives -0.34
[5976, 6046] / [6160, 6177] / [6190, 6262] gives -0.07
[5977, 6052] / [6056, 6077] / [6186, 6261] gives -0.01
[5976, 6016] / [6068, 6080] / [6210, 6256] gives -0.52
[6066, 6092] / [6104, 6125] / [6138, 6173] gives 0.05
